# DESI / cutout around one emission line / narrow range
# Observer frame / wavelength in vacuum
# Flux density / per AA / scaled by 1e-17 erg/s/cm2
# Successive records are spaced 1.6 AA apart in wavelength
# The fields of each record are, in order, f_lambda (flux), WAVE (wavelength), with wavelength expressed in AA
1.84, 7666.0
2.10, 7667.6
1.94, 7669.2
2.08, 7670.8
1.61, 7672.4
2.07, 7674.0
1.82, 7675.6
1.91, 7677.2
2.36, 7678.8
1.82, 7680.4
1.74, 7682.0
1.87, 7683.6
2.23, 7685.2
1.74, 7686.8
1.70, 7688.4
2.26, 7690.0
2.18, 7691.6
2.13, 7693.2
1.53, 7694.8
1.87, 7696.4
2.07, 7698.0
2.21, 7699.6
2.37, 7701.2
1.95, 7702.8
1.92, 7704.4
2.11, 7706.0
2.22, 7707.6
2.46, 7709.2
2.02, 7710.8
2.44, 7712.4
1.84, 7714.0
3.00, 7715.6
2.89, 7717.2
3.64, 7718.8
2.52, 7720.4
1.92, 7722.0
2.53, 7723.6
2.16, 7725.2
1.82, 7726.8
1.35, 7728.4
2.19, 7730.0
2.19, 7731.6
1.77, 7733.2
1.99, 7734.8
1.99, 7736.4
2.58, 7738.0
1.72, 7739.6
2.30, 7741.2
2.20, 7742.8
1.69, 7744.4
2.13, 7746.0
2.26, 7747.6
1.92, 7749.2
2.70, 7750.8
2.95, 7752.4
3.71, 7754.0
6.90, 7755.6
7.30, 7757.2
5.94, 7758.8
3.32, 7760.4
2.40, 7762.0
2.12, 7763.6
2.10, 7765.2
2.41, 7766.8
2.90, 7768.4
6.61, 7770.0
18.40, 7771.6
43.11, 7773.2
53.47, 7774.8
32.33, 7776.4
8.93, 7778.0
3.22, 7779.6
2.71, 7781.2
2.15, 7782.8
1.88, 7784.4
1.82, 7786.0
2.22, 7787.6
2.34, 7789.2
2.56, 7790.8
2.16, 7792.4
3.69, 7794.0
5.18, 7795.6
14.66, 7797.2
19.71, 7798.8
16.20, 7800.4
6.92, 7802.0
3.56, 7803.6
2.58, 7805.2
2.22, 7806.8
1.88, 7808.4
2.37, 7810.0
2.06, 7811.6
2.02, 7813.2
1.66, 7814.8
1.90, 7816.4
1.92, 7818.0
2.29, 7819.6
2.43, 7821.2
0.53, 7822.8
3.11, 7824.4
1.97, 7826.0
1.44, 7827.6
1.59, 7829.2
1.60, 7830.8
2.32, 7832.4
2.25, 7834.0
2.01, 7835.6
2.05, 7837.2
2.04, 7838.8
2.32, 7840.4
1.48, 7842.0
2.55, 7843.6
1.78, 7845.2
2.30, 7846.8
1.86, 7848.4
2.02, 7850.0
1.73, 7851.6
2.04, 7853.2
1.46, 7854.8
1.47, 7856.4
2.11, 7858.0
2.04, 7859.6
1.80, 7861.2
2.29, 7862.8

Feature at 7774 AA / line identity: H-alpha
